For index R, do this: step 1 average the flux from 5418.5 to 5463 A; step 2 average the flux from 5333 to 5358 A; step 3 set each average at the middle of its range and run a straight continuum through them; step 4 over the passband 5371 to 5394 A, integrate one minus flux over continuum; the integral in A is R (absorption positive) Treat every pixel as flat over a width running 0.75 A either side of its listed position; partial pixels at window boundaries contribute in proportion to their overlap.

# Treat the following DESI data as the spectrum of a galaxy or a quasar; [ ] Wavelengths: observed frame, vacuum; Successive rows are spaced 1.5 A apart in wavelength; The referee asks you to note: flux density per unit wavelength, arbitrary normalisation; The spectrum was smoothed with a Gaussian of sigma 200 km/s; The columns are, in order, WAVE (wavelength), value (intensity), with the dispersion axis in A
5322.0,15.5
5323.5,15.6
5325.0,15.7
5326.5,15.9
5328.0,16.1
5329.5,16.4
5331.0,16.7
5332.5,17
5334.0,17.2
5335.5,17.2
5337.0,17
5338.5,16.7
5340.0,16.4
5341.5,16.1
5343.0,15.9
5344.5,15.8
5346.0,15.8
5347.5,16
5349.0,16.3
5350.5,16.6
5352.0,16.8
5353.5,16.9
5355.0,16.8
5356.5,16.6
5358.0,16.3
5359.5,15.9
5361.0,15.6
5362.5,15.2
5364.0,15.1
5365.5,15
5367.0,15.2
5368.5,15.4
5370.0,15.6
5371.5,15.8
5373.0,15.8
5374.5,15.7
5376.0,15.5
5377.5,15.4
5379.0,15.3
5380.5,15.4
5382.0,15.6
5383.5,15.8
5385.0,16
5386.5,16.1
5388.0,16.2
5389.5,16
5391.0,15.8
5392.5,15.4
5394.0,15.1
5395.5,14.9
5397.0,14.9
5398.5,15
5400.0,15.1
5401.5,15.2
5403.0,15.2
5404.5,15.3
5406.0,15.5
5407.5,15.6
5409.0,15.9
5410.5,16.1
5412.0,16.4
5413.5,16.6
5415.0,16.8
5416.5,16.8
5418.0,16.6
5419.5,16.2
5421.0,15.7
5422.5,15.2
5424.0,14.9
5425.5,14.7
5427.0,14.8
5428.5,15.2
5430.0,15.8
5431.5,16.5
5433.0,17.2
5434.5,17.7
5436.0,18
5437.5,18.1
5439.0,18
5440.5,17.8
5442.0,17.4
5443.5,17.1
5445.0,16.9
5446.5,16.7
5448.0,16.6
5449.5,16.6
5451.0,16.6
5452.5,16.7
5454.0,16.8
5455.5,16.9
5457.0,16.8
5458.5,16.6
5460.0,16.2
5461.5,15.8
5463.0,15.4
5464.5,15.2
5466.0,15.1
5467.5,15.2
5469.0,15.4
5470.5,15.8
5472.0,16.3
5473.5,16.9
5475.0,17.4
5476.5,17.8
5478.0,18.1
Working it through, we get 1.1 A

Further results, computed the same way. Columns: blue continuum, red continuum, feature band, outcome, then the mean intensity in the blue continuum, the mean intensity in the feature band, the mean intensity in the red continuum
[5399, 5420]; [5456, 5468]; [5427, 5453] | -1.7 A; 15.9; 16.9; 15.8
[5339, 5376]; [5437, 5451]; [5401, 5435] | 1.9 A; 15.9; 15.9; 17.2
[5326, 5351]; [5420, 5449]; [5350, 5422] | 3.1 A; 16.4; 15.8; 16.5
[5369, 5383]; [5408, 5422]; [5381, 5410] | 0.8 A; 15.6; 15.5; 16.3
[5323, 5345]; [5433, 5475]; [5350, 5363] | 0.1 A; 16.4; 16.3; 16.6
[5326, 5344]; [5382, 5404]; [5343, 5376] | 0.4 A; 16.5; 15.9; 15.5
